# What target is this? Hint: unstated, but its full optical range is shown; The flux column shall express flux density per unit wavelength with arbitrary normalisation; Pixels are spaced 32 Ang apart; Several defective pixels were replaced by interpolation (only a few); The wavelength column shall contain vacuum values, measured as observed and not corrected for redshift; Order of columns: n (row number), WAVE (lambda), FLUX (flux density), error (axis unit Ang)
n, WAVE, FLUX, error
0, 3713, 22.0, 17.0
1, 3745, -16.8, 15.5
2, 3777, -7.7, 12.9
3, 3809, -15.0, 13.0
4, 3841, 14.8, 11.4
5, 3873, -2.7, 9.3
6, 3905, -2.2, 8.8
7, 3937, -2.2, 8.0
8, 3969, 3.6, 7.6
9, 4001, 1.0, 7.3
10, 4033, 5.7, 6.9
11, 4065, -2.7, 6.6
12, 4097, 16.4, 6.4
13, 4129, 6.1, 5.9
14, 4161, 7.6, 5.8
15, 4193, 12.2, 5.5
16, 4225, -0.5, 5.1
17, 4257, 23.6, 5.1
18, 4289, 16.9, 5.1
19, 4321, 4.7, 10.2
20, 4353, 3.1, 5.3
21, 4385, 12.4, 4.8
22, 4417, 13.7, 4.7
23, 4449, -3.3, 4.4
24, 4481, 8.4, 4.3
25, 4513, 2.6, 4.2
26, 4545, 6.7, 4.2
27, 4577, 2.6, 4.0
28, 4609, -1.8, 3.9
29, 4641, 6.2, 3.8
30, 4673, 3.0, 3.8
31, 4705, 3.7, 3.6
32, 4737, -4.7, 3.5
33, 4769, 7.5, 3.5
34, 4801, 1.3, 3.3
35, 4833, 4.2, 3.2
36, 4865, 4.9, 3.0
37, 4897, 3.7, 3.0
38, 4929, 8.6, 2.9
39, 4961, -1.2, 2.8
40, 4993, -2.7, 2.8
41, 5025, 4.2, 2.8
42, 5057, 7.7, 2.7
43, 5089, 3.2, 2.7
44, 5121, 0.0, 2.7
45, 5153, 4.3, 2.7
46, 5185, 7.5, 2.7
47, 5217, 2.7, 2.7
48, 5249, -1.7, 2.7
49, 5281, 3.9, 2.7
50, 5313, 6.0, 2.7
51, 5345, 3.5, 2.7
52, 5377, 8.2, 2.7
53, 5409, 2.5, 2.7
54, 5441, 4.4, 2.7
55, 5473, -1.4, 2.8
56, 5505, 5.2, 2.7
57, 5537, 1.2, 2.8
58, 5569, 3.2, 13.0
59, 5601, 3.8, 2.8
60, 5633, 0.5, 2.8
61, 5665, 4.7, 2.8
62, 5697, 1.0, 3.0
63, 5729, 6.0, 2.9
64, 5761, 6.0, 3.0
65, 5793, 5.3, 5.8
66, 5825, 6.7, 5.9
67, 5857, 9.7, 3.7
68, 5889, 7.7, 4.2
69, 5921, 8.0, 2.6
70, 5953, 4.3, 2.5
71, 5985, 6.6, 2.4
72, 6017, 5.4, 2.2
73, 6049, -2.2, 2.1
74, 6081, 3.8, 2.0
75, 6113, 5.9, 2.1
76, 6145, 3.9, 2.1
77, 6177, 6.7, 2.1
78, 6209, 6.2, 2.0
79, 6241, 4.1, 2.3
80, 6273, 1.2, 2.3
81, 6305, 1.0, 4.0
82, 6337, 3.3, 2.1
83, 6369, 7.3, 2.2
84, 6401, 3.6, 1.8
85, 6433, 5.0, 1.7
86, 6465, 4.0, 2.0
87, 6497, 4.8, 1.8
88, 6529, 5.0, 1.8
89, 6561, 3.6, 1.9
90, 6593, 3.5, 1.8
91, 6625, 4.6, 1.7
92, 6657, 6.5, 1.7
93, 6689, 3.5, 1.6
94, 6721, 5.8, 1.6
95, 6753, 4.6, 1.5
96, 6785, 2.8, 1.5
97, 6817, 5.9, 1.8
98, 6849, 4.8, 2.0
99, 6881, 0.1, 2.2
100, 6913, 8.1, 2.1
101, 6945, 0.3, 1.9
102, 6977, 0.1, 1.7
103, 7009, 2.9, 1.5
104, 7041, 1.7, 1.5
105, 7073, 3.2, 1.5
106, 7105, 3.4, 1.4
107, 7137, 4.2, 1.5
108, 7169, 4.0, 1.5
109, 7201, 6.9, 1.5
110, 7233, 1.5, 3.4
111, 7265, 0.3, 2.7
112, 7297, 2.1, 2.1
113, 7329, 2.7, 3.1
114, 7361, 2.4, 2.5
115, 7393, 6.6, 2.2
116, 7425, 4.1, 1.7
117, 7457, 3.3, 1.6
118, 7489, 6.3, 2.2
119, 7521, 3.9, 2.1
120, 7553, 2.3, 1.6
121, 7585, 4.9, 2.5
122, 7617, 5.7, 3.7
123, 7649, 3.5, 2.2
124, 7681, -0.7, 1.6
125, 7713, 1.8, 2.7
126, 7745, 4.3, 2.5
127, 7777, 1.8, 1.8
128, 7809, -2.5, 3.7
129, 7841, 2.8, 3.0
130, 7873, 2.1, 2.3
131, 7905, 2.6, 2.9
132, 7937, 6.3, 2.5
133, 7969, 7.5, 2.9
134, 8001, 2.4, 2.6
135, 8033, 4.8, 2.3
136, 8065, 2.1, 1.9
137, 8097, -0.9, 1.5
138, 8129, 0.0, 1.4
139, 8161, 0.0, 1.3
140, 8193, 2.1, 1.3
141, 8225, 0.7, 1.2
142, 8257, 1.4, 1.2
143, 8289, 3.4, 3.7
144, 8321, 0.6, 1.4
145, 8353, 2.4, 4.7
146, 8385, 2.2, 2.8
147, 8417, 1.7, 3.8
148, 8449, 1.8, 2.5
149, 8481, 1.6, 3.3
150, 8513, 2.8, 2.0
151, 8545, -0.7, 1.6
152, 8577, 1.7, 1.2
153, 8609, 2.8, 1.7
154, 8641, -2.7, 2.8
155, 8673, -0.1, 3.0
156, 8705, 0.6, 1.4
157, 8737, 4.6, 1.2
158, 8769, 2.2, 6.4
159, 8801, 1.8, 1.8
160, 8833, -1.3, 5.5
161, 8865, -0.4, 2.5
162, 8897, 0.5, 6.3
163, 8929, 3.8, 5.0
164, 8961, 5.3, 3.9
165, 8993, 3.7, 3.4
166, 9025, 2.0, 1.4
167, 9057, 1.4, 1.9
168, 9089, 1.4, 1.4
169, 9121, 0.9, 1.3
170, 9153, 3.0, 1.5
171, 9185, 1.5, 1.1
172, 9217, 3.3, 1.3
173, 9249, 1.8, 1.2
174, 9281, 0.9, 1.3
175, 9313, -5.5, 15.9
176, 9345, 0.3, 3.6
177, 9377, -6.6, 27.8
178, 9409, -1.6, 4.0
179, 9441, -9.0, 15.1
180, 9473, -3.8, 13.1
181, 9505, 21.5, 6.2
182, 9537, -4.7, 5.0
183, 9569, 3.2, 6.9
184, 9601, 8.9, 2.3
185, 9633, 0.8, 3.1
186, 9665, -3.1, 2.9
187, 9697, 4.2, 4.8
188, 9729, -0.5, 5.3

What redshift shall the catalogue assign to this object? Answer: 1.550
